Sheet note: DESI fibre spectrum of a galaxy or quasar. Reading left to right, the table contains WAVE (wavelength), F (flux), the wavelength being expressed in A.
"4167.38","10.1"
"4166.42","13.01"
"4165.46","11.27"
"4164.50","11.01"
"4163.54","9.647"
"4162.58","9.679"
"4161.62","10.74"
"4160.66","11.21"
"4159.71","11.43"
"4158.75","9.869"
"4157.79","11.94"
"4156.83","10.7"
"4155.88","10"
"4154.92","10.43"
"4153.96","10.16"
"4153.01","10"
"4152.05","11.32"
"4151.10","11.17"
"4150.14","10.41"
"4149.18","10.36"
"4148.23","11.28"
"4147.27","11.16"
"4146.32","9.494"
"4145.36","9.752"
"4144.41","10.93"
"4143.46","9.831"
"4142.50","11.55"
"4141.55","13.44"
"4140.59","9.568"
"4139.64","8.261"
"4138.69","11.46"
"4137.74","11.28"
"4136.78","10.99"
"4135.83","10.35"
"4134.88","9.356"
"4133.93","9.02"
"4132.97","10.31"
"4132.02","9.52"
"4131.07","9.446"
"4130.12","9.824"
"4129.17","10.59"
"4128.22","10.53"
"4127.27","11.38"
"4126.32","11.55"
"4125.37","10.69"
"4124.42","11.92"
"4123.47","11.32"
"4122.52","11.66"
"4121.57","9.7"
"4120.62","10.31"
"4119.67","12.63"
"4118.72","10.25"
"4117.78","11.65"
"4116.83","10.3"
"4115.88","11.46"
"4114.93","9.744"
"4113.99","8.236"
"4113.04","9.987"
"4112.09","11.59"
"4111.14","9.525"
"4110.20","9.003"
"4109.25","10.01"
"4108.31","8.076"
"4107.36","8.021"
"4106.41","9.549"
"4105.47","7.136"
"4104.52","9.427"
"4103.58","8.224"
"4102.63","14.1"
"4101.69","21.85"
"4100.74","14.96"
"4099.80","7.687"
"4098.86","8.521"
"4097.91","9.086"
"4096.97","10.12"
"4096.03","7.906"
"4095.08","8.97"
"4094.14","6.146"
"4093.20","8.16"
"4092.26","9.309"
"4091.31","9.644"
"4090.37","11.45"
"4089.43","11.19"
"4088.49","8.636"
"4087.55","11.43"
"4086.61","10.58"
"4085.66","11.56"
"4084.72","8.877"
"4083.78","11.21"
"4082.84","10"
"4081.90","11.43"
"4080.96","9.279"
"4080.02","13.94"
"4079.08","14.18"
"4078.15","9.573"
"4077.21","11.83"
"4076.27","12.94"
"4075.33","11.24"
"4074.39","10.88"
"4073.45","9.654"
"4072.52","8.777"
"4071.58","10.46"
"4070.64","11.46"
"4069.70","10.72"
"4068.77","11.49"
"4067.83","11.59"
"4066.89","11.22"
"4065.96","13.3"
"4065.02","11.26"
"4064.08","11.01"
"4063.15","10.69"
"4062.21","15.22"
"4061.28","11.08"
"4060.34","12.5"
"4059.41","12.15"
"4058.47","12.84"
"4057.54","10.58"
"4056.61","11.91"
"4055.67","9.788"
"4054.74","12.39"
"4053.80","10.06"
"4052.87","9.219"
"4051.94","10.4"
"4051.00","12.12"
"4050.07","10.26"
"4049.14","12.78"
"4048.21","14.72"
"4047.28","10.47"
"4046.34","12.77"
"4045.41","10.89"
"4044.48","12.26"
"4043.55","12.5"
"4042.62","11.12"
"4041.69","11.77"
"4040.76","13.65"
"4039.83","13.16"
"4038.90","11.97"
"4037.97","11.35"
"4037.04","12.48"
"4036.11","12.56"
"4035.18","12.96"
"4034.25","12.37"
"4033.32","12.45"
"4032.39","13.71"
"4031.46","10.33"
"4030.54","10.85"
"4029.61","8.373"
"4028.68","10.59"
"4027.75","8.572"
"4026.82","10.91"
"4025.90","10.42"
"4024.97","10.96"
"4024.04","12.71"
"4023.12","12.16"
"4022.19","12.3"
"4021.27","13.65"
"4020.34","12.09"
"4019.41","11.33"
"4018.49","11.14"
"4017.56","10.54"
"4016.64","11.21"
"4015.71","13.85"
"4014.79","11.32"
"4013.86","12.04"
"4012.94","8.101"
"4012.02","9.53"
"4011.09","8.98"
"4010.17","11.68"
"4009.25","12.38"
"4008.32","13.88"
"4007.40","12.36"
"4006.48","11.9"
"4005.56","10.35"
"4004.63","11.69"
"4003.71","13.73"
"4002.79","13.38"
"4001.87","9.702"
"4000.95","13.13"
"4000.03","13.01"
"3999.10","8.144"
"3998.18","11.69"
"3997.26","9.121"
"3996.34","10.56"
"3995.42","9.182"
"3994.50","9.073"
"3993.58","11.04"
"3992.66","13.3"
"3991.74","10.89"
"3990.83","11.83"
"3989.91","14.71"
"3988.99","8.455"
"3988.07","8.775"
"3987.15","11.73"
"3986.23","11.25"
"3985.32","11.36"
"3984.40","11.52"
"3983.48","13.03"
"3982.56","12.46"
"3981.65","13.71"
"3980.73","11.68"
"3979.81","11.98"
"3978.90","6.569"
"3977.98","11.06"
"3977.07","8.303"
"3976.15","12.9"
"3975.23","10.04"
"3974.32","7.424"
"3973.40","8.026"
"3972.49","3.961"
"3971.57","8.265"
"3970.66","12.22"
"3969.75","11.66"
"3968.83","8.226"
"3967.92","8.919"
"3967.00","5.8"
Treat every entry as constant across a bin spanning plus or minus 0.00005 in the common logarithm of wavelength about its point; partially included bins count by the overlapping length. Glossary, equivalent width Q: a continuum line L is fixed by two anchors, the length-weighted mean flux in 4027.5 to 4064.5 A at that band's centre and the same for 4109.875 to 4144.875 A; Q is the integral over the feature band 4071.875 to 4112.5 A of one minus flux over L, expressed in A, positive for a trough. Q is 2.47 A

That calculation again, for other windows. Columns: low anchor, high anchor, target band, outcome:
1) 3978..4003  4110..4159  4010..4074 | -3.2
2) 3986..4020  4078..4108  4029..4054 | -2.1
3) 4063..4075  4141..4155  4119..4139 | 0.3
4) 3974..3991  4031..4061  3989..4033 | 0.4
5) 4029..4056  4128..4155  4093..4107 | 1.0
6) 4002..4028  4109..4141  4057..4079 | -0.9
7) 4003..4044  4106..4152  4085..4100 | 2.0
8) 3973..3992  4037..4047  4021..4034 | 0.6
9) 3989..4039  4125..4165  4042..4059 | -0.5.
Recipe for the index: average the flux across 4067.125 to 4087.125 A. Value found 11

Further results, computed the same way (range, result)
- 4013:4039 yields 11.6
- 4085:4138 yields 10.3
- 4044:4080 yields 11.5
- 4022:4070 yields 11.7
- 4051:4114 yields 10.7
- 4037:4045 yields 12.2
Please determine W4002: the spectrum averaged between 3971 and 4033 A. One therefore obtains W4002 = 11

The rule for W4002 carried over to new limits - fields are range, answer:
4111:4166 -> 10.6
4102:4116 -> 9.7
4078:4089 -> 10.9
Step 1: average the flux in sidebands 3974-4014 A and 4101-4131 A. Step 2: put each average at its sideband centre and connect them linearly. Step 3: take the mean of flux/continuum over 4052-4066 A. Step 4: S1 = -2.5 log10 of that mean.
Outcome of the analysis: -0.06 mag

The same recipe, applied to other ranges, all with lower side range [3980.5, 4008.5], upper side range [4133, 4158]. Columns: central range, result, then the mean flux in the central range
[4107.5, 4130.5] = 0.023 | 10.5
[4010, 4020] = 0.046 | 10.9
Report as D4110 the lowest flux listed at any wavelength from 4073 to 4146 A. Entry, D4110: 6.146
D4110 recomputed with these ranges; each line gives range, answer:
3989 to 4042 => 8.101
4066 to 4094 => 8.16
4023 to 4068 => 8.373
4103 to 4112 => 7.136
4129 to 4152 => 8.261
